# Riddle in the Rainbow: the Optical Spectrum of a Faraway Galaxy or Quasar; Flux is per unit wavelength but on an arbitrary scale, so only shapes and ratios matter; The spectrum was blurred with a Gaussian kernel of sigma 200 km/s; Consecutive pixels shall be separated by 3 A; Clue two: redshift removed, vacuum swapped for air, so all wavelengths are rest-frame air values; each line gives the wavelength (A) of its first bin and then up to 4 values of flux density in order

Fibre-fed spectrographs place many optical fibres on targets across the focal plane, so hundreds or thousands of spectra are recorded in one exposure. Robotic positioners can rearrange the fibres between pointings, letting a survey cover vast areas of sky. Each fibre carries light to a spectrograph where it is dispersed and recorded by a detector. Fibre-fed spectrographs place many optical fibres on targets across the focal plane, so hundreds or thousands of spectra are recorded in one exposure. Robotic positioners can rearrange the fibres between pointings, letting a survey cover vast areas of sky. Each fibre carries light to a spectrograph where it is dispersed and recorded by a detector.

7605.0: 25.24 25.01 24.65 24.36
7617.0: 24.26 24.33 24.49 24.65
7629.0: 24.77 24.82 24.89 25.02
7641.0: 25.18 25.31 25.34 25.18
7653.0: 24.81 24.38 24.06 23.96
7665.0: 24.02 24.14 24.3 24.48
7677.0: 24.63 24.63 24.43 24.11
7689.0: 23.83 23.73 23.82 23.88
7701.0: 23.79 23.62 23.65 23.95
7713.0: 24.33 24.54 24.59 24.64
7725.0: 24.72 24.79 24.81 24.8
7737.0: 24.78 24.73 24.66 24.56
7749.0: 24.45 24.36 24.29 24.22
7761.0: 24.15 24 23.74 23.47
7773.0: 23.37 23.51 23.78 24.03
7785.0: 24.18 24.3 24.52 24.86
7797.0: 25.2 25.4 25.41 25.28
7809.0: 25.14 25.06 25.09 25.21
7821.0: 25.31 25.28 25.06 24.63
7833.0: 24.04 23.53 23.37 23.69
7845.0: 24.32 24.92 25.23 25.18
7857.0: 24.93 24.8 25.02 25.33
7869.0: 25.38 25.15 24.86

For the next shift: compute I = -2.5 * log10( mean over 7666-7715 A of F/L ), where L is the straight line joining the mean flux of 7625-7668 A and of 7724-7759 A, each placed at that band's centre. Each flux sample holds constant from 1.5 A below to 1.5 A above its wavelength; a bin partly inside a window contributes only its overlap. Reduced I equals 0.03 mag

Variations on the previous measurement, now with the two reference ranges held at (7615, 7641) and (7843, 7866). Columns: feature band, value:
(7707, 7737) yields 0.01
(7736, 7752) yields 0.01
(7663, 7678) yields 0.02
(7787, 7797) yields 0.01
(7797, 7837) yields 0.00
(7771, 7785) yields 0.05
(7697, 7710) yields 0.04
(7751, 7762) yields 0.02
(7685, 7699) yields 0.04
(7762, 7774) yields 0.05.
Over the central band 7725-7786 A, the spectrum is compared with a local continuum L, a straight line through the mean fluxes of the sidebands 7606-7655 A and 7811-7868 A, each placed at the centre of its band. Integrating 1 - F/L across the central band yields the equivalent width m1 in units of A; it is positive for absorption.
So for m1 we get 1.3 A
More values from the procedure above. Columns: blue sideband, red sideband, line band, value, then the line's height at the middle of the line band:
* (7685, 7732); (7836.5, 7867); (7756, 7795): 0.6 A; 24.4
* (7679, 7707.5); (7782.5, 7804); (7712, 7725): -0.2 A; 24.2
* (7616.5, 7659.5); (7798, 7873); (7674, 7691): 0.3 A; 24.8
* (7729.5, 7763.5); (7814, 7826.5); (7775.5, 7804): 0.4 A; 24.9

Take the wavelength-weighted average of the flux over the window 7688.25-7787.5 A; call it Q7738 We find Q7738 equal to 24.2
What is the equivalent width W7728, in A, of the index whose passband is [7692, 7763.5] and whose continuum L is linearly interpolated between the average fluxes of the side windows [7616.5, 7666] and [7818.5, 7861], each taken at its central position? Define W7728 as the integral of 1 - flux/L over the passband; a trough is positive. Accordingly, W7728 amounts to 0.9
